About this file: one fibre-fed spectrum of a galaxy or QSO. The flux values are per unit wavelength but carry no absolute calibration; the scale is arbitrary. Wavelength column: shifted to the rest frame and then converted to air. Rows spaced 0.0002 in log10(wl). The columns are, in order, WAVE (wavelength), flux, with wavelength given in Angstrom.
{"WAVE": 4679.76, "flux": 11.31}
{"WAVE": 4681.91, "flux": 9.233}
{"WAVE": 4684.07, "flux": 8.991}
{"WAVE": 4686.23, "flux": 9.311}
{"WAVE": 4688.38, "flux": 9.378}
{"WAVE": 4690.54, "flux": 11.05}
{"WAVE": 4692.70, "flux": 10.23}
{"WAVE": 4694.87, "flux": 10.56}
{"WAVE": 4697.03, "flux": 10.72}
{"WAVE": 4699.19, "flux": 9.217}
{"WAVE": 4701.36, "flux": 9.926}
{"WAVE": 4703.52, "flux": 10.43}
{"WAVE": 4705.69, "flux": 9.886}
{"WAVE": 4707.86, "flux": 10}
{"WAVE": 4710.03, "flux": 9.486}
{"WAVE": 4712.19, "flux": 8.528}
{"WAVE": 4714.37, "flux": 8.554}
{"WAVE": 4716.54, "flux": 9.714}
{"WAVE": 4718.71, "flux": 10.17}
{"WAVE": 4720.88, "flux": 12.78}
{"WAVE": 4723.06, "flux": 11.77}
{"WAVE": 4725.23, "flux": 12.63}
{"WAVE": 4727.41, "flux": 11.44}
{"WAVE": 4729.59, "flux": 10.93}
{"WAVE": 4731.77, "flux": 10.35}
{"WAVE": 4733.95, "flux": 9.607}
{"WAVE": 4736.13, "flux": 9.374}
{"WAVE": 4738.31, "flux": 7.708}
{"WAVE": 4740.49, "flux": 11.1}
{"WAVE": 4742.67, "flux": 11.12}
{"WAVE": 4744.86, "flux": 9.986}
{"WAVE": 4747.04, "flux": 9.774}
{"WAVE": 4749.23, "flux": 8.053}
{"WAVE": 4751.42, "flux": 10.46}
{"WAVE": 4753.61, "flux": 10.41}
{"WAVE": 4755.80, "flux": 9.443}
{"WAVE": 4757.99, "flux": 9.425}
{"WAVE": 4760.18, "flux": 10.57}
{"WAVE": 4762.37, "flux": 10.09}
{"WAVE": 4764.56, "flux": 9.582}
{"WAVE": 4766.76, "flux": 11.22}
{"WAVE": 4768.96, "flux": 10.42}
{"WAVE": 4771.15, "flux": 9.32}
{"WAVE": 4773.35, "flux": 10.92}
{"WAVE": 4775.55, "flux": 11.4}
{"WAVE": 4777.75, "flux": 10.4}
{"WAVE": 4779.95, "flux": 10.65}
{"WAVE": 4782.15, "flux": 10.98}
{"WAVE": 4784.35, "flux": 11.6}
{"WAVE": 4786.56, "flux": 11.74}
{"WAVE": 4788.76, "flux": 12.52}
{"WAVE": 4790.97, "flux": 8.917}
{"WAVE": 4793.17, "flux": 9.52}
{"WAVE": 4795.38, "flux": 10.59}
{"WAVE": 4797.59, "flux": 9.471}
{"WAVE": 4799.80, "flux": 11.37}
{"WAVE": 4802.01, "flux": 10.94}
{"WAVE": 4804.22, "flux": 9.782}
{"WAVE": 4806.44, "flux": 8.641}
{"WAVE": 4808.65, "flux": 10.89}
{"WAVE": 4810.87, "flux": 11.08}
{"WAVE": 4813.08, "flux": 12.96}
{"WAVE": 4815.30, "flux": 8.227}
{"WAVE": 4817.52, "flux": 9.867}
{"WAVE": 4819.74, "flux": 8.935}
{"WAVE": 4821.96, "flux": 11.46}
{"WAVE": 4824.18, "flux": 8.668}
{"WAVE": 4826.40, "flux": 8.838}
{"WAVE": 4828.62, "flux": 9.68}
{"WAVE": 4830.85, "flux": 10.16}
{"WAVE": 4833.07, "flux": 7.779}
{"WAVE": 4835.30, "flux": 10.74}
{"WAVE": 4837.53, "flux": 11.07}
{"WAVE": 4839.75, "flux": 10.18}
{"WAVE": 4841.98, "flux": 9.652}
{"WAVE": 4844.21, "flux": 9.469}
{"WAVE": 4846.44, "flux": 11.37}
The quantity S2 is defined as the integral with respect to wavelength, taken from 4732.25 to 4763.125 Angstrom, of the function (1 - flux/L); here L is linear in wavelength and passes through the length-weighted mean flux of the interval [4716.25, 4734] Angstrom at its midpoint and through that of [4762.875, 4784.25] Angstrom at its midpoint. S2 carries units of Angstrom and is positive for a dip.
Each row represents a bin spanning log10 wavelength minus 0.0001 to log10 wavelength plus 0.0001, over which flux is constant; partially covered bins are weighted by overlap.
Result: 3.1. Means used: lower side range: 11.2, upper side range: 10.6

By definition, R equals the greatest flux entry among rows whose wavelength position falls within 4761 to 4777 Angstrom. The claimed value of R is 11.4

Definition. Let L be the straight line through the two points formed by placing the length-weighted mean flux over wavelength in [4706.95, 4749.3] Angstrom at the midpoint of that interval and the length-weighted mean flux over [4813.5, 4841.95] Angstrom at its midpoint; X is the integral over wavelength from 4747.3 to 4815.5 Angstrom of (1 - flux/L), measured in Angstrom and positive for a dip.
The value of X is -3.1 Angstrom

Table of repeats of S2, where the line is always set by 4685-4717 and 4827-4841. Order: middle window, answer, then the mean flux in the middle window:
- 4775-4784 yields -0.9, 10.9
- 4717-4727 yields -1.9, 11.7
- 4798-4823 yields -1.2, 10.3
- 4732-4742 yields 0.2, 9.6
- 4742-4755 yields -0.1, 9.91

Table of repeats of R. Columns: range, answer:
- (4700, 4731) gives 12.78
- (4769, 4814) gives 12.96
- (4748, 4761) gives 10.57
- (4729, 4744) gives 11.12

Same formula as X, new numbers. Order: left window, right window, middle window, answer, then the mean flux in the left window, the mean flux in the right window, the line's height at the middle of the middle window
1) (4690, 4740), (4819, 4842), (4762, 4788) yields -2.0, 10.2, 9.76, 9.98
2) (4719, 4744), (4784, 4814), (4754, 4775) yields 1.1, 10.8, 10.7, 10.7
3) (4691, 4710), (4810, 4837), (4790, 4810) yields -0.2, 10.1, 9.88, 9.92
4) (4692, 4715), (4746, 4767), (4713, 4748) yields -2.2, 9.79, 9.85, 9.82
